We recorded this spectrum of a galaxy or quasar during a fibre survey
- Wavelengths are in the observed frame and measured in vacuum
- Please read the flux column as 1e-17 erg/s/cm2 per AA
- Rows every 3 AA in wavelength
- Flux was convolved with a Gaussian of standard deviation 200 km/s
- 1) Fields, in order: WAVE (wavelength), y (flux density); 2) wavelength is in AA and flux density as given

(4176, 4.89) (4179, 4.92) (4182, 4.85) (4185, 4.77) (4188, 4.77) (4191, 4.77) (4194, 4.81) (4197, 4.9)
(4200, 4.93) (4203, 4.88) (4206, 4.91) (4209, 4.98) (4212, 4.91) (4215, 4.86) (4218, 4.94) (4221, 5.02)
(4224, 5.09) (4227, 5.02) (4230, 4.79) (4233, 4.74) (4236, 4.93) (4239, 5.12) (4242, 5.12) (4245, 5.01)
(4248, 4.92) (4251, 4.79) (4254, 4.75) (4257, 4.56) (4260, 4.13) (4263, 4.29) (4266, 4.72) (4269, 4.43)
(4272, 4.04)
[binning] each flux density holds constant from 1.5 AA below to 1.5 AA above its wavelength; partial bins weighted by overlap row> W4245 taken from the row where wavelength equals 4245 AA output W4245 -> 5.01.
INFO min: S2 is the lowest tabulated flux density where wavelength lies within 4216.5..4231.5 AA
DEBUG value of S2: 4.79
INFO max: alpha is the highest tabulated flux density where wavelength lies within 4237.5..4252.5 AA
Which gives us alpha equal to 5.12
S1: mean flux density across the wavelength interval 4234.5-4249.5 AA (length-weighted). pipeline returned 5.02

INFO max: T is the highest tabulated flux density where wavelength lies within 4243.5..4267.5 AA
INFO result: 5.01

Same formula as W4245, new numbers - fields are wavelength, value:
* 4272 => 4.04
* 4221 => 5.02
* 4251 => 4.79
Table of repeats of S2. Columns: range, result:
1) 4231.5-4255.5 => 4.74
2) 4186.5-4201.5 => 4.77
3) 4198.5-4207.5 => 4.88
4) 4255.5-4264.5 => 4.13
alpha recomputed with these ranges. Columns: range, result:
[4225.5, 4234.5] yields 5.02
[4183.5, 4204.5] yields 4.93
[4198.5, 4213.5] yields 4.98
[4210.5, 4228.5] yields 5.09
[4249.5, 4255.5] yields 4.79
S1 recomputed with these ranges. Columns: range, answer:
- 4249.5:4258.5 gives 4.7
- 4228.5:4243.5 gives 4.94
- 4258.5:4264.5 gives 4.21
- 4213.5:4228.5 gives 4.99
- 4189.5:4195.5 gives 4.79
